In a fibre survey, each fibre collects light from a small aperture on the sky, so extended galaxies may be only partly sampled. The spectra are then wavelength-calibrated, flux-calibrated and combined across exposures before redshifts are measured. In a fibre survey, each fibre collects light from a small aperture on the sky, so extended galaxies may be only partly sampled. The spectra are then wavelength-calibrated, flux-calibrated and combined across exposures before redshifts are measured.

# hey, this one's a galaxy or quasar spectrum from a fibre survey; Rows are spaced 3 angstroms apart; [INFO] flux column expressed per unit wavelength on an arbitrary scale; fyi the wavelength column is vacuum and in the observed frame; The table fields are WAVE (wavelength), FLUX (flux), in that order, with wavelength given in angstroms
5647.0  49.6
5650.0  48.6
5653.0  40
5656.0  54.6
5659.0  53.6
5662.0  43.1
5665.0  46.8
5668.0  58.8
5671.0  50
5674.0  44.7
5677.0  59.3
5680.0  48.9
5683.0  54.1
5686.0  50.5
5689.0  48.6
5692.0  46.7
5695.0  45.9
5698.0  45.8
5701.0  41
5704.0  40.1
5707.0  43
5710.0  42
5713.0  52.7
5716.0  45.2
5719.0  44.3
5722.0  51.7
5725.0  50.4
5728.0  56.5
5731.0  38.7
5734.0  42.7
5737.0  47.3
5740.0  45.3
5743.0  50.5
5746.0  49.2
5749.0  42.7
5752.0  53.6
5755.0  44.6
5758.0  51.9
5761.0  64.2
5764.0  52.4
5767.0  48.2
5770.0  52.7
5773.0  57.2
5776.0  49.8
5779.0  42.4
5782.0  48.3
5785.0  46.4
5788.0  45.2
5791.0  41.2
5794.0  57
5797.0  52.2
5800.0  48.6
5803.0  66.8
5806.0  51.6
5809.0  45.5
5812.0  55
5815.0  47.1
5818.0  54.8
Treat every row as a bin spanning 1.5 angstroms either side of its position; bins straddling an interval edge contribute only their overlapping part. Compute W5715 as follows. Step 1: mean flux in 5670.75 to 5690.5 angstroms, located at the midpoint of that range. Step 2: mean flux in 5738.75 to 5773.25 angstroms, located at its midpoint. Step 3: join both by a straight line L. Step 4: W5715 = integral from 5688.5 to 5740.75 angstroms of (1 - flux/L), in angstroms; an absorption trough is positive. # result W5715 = 5.07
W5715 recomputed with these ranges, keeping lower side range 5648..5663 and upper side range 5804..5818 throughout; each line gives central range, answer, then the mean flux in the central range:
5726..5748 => 1.1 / 47.1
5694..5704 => 1.1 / 43.5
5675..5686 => -1.0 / 53.2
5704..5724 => 1.3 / 46.1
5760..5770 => -0.8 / 54.1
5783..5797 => 0.7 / 48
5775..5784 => 0.7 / 46.6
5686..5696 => 0.2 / 47.6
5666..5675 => -0.5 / 51.3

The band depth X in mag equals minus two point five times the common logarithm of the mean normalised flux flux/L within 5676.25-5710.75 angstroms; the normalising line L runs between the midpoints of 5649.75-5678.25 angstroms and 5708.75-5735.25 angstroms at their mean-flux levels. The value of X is 0.04 mag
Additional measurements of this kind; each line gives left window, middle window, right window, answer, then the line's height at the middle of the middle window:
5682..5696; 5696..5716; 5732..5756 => 0.098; 48.4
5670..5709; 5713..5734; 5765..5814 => 0.016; 48.5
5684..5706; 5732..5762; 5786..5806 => 0.000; 48.8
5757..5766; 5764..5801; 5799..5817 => 0.109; 54.4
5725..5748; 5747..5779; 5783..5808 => -0.050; 48.9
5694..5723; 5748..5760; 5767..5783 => -0.015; 48.4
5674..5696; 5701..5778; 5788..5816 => 0.051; 50.8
